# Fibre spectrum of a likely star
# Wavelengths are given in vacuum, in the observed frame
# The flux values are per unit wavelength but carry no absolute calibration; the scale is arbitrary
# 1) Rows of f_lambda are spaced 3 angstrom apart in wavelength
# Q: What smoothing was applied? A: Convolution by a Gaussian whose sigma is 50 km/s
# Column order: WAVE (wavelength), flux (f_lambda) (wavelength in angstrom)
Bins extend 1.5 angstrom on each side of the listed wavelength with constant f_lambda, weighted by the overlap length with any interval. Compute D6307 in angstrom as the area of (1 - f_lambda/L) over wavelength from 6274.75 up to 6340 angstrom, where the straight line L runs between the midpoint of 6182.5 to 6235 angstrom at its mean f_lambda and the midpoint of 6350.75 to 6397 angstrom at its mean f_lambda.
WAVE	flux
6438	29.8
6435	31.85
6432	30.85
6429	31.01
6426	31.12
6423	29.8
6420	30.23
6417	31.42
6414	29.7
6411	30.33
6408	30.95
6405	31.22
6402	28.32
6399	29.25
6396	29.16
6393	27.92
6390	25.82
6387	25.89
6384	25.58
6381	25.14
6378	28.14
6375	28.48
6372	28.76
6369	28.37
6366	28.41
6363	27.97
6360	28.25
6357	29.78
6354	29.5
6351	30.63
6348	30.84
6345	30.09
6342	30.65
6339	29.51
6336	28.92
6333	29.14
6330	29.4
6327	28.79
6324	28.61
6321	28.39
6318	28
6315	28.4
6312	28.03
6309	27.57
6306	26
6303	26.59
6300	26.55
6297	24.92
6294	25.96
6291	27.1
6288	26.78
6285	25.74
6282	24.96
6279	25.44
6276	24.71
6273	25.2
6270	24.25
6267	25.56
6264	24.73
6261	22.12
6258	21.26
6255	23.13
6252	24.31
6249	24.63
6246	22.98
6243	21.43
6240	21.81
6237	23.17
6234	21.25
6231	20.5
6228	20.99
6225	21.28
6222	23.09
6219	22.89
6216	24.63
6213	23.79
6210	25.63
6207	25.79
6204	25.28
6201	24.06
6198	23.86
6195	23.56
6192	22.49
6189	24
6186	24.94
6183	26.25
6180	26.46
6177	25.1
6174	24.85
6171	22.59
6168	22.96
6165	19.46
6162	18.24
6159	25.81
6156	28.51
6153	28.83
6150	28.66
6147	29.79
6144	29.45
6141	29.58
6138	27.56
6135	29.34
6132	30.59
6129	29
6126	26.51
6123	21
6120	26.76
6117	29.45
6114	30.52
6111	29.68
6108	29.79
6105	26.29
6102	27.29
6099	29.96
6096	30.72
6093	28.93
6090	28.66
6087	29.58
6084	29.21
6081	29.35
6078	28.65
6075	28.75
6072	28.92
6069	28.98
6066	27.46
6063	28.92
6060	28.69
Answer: -2.7 angstrom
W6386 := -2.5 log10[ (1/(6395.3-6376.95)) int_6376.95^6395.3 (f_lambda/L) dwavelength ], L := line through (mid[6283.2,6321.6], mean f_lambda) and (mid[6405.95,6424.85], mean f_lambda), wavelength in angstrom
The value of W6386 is 0.12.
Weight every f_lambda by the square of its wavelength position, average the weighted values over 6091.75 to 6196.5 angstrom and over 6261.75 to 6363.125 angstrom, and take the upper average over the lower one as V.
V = 1.09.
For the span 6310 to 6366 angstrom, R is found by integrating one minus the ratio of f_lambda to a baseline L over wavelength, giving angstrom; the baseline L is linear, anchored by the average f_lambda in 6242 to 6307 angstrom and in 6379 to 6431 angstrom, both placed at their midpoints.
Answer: -4.8 angstrom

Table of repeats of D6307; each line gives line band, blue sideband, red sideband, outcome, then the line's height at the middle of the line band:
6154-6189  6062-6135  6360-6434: 5.5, 28.6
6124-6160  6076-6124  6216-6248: -2.8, 26.5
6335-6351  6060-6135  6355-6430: -0.7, 28.8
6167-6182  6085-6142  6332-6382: 2.2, 28.6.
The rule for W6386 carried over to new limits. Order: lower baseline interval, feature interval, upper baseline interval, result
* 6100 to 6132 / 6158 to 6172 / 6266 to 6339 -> 0.26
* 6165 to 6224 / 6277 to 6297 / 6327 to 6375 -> 0.05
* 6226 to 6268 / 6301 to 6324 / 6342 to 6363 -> -0.02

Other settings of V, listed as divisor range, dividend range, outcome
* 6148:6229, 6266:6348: 1.17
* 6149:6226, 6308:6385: 1.24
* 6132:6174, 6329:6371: 1.19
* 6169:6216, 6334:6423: 1.25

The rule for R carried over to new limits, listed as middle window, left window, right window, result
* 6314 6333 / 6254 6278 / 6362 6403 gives -2.13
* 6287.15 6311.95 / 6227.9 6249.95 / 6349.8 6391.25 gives -1.75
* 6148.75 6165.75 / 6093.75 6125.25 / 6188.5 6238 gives 0.54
